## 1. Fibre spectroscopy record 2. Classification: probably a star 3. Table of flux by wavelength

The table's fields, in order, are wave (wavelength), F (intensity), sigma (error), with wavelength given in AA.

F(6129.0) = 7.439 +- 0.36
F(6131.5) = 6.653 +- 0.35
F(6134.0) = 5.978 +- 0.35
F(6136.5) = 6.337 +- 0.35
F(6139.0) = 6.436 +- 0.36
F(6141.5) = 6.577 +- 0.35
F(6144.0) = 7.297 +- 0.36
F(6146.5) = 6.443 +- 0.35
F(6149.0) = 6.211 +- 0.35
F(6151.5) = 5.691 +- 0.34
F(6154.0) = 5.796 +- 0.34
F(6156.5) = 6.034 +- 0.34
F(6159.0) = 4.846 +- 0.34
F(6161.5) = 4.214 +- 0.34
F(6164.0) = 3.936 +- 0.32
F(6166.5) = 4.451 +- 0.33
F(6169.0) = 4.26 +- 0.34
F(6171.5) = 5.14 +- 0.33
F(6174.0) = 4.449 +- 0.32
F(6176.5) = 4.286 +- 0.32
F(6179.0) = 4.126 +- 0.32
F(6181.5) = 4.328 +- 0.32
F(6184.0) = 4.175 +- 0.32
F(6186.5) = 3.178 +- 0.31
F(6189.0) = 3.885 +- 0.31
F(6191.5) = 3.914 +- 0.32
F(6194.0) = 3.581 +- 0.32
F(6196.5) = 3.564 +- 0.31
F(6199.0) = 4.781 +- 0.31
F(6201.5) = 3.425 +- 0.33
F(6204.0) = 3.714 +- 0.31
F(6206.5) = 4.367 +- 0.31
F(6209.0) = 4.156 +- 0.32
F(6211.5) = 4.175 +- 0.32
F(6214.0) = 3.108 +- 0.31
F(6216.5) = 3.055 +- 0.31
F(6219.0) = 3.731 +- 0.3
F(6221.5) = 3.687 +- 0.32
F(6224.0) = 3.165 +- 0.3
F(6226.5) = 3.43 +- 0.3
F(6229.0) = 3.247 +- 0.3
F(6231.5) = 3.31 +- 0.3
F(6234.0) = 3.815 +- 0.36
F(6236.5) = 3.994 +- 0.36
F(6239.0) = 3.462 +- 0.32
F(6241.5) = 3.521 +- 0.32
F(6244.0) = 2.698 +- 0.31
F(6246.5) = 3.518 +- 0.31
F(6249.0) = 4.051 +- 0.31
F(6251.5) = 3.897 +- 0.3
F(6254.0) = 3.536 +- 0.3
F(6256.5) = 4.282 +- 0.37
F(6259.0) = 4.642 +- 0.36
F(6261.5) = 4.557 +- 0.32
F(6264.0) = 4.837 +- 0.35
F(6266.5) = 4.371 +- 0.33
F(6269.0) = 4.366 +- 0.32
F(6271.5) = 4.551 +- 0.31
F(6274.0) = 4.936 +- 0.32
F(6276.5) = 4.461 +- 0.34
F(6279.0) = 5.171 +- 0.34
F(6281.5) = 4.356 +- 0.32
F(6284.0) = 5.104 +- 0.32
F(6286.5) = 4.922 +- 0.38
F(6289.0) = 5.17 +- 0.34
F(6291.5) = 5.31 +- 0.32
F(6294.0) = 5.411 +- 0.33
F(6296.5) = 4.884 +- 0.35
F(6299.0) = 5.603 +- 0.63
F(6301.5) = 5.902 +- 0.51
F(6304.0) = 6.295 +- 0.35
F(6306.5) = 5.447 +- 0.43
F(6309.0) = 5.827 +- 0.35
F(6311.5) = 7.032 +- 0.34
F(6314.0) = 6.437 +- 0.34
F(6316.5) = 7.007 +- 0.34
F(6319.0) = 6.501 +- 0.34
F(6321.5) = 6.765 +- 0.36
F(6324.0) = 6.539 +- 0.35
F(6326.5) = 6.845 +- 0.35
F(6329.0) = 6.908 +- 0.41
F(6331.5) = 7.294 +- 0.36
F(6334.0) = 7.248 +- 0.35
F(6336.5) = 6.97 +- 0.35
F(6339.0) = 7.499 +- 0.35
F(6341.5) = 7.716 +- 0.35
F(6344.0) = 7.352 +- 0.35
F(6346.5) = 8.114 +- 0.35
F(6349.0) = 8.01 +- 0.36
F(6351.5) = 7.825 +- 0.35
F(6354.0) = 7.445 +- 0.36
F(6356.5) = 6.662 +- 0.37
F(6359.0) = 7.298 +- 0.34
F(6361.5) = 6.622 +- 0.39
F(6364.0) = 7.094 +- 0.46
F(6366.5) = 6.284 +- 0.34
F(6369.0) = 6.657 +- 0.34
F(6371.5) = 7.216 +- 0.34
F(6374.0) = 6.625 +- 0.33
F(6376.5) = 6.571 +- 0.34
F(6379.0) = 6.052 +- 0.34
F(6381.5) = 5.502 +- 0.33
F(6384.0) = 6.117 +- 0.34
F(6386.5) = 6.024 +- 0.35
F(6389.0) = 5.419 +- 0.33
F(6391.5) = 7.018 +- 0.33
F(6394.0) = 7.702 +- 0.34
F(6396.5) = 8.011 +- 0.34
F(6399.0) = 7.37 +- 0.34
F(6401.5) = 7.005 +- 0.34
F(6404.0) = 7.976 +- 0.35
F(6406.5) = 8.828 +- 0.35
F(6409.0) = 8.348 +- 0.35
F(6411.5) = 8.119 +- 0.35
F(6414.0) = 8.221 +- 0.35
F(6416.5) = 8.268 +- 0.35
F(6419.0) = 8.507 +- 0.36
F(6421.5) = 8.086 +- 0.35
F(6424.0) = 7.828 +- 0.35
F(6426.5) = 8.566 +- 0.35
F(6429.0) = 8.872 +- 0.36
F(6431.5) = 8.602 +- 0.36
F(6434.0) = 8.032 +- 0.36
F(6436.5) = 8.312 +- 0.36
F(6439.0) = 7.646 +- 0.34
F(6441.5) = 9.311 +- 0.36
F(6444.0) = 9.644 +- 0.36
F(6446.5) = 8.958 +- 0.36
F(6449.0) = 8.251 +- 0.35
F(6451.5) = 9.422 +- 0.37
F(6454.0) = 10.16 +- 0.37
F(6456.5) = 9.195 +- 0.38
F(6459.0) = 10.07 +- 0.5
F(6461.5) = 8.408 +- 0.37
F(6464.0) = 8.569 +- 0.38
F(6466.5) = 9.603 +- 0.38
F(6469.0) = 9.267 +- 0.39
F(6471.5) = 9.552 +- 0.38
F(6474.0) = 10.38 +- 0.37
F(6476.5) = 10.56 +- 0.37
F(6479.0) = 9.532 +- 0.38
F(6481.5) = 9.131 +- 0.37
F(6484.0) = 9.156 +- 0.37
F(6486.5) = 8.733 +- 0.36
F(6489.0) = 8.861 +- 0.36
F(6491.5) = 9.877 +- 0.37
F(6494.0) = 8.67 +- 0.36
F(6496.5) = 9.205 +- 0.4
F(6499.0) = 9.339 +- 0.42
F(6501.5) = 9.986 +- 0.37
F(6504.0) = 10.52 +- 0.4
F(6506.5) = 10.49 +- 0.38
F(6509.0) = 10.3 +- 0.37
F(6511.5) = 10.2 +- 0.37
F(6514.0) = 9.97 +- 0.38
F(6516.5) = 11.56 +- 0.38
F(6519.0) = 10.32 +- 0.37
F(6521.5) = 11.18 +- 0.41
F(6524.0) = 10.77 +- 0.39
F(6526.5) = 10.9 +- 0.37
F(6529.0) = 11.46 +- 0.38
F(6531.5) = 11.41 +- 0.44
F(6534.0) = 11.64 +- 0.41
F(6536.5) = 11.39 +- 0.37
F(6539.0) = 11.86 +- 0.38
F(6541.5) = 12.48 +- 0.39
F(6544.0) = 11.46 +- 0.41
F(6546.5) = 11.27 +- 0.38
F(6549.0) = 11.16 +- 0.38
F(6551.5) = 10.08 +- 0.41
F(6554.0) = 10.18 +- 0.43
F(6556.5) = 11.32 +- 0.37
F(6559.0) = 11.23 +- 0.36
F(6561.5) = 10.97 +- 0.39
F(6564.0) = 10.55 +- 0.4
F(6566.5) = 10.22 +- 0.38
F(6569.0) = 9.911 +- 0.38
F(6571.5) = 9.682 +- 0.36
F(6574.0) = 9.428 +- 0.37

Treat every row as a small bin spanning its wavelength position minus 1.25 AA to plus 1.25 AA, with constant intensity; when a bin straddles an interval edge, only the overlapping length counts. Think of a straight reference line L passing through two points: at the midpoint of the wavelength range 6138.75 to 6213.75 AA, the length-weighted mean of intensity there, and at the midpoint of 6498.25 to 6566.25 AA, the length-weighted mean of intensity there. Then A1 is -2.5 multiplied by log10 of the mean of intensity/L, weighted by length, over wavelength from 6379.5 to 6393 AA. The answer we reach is 0.35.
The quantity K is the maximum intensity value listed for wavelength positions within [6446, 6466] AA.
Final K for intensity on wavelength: 10.16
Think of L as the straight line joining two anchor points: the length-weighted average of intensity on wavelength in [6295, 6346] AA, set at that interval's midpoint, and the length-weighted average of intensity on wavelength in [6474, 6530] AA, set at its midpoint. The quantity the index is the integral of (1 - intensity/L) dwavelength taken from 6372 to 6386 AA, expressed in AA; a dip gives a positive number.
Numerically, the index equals 2.7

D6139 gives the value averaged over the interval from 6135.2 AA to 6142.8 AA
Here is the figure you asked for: 6.45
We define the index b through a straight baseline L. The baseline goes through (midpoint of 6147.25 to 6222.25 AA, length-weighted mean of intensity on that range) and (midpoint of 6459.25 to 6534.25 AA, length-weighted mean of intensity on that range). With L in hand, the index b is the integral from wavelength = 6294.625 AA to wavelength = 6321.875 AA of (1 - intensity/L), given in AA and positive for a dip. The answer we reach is 1.8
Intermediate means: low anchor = 4.29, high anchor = 9.96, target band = 6.12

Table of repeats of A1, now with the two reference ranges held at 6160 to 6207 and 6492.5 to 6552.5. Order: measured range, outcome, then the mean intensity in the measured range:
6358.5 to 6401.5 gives 0.19 mag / 6.68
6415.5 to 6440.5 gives 0.08 mag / 8.28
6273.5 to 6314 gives 0.16 mag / 5.41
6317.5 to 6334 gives 0.01 mag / 6.84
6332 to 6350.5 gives -0.05 mag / 7.55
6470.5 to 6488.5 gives 0.04 mag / 9.55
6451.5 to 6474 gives 0.02 mag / 9.41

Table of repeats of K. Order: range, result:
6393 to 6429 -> 8.872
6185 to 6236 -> 4.781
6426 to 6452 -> 9.644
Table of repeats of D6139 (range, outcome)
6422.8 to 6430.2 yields 8.42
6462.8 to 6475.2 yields 9.47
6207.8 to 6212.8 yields 4.16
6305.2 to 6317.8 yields 6.35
